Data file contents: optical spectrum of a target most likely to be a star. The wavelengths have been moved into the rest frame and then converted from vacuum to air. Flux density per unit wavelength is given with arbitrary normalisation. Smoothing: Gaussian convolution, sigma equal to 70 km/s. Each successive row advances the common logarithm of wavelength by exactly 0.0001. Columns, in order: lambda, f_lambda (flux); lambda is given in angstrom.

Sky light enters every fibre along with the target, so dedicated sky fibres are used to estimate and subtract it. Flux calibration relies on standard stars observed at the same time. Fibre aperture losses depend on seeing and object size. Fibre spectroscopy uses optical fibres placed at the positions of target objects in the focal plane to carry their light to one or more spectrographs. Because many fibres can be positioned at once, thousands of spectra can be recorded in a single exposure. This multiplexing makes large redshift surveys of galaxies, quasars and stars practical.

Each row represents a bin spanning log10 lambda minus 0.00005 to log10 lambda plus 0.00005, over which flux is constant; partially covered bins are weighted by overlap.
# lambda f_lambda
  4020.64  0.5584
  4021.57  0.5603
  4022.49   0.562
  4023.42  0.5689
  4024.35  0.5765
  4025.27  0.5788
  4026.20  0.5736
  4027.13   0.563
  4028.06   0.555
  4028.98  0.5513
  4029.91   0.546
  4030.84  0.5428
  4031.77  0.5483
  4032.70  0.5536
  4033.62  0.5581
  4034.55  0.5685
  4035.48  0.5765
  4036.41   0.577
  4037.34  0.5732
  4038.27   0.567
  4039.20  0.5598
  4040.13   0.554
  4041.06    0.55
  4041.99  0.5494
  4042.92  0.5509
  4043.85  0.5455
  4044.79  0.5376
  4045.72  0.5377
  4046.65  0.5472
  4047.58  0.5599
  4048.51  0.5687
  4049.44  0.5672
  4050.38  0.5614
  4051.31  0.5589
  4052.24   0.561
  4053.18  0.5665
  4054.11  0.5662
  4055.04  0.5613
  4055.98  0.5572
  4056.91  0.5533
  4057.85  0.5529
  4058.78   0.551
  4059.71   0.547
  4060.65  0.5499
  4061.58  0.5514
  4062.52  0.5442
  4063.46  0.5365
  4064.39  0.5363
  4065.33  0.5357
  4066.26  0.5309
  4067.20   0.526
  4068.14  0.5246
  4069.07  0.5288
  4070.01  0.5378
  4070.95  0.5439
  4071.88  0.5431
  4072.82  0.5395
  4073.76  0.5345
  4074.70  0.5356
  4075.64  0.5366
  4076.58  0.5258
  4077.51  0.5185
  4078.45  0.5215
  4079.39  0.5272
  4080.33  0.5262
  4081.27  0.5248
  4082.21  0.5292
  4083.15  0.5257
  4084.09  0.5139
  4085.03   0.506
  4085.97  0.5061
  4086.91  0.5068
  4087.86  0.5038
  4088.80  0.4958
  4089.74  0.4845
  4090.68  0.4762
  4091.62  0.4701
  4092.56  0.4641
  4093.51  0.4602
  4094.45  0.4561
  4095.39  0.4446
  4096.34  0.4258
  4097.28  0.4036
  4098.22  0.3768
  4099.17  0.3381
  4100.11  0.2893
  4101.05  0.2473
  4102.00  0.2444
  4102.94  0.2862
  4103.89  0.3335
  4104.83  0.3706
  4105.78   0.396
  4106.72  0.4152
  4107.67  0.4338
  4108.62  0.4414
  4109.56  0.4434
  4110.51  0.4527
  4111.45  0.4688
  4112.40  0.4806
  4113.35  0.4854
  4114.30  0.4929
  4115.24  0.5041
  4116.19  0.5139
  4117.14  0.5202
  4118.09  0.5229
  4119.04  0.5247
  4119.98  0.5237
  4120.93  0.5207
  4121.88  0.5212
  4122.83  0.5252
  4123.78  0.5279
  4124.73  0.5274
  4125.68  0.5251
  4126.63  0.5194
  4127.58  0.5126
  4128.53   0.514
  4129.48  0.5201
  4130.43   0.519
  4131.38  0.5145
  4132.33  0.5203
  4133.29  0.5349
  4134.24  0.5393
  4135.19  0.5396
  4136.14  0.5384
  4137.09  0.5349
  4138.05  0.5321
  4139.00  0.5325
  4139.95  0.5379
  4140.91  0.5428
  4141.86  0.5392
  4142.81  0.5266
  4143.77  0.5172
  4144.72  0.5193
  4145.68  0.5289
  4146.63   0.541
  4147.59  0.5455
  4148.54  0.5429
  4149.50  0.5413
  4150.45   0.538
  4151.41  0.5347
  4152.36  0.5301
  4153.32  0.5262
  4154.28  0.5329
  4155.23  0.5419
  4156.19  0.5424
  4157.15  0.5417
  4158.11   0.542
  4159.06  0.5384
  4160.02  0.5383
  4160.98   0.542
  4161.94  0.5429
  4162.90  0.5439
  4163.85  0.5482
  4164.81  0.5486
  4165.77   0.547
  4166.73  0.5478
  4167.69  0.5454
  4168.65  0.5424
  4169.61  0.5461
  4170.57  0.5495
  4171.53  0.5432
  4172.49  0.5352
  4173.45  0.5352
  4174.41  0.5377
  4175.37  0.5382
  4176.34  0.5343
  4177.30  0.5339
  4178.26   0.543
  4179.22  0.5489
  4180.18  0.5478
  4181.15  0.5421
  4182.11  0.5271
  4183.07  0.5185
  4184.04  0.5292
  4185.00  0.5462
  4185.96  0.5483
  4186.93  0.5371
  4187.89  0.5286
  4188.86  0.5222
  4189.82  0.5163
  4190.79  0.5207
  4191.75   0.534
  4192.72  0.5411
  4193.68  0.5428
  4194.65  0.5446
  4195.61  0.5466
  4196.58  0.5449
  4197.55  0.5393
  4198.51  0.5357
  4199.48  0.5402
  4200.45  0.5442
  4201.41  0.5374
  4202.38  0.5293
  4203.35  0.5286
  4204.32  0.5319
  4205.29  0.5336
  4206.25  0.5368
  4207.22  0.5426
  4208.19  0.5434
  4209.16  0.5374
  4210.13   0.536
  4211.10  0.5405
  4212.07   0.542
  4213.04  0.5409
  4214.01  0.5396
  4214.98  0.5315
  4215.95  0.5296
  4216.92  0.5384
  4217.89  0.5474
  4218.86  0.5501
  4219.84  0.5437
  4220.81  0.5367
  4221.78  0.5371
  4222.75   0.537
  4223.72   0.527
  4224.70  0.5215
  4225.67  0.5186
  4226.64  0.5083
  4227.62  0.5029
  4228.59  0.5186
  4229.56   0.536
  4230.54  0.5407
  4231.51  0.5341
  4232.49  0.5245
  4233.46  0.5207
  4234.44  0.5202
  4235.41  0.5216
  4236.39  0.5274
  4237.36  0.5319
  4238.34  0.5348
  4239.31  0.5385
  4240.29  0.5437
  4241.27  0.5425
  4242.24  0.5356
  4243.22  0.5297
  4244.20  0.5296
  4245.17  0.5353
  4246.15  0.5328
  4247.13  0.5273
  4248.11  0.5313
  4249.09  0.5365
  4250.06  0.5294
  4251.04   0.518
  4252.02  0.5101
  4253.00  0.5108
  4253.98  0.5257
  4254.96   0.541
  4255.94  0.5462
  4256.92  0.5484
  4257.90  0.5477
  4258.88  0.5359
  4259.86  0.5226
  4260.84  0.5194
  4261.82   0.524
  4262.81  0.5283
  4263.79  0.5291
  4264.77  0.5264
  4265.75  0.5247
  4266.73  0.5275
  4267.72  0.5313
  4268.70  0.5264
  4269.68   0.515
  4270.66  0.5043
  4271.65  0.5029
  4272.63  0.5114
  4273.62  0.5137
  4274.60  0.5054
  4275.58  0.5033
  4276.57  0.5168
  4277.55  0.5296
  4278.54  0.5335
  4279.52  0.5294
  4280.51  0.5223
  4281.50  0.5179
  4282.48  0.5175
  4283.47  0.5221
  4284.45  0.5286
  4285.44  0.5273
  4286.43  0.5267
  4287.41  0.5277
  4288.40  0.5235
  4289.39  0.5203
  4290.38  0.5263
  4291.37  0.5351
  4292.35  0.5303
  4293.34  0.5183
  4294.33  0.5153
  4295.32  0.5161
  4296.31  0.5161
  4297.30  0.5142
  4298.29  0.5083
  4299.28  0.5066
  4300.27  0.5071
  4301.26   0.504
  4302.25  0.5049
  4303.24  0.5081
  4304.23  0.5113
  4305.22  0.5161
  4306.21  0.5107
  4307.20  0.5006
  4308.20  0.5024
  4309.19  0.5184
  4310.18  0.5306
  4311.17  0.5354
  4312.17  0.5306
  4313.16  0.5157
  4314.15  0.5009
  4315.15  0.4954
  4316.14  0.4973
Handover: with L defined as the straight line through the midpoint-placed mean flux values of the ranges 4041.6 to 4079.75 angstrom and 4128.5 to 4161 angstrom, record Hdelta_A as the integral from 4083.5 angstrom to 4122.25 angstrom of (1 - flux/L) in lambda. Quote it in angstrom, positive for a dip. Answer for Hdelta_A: 6.7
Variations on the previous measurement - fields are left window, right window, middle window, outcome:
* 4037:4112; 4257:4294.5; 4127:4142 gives -0.70 angstrom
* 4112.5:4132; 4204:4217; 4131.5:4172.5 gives -1.15 angstrom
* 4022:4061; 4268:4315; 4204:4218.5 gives -0.22 angstrom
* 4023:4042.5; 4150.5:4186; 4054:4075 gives 0.52 angstrom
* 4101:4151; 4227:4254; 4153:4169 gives -1.20 angstrom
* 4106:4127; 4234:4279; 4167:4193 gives -1.44 angstrom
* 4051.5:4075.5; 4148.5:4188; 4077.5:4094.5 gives 1.32 angstrom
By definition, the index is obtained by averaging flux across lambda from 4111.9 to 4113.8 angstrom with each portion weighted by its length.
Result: 0.481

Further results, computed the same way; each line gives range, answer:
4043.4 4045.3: 0.539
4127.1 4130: 0.516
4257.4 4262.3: 0.53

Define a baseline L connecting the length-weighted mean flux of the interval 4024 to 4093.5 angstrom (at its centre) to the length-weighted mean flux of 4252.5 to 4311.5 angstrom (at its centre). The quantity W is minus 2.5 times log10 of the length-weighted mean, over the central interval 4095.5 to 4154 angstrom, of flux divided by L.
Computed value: 0.11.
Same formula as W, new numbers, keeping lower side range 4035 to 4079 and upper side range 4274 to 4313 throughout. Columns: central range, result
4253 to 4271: -0.01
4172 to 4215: -0.01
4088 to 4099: 0.21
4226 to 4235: 0.01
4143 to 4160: 0.00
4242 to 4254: -0.01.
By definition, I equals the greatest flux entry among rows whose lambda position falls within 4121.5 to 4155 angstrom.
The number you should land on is 0.5455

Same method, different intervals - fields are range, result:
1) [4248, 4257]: 0.5484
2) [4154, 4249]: 0.5501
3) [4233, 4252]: 0.5437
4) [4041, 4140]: 0.5687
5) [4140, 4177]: 0.5495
